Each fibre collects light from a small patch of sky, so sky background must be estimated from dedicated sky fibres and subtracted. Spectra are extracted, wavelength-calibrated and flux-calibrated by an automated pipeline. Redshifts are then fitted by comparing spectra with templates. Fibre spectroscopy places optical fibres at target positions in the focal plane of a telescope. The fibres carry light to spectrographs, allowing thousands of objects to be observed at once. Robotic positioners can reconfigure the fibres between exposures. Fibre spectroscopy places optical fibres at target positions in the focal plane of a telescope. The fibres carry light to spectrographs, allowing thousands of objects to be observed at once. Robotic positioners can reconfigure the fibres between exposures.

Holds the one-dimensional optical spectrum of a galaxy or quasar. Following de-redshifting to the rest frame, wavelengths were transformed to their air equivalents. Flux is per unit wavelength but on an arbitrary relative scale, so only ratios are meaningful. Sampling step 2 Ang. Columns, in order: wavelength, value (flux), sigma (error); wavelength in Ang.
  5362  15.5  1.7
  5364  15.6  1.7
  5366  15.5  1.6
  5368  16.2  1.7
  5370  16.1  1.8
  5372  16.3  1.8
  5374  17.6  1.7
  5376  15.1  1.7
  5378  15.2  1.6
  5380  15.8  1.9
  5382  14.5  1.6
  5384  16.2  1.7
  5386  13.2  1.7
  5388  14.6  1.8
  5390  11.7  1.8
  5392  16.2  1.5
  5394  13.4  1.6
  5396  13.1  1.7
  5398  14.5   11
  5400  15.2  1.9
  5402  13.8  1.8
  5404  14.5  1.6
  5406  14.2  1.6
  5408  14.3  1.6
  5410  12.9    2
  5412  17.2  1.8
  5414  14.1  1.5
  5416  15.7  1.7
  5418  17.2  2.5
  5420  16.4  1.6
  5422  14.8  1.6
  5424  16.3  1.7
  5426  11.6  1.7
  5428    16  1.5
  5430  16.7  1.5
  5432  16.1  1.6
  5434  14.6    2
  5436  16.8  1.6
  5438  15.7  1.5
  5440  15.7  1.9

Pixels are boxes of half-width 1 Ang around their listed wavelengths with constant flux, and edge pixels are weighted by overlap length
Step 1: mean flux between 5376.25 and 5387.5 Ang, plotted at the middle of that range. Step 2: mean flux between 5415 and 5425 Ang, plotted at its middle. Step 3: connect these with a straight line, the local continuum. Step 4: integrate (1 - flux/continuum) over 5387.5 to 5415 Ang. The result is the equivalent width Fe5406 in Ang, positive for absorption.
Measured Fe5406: 2.3 Ang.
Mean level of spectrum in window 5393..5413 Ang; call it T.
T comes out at 14.3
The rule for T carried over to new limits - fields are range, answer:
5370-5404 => 14.8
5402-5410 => 14.1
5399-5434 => 15.1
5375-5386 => 15.2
